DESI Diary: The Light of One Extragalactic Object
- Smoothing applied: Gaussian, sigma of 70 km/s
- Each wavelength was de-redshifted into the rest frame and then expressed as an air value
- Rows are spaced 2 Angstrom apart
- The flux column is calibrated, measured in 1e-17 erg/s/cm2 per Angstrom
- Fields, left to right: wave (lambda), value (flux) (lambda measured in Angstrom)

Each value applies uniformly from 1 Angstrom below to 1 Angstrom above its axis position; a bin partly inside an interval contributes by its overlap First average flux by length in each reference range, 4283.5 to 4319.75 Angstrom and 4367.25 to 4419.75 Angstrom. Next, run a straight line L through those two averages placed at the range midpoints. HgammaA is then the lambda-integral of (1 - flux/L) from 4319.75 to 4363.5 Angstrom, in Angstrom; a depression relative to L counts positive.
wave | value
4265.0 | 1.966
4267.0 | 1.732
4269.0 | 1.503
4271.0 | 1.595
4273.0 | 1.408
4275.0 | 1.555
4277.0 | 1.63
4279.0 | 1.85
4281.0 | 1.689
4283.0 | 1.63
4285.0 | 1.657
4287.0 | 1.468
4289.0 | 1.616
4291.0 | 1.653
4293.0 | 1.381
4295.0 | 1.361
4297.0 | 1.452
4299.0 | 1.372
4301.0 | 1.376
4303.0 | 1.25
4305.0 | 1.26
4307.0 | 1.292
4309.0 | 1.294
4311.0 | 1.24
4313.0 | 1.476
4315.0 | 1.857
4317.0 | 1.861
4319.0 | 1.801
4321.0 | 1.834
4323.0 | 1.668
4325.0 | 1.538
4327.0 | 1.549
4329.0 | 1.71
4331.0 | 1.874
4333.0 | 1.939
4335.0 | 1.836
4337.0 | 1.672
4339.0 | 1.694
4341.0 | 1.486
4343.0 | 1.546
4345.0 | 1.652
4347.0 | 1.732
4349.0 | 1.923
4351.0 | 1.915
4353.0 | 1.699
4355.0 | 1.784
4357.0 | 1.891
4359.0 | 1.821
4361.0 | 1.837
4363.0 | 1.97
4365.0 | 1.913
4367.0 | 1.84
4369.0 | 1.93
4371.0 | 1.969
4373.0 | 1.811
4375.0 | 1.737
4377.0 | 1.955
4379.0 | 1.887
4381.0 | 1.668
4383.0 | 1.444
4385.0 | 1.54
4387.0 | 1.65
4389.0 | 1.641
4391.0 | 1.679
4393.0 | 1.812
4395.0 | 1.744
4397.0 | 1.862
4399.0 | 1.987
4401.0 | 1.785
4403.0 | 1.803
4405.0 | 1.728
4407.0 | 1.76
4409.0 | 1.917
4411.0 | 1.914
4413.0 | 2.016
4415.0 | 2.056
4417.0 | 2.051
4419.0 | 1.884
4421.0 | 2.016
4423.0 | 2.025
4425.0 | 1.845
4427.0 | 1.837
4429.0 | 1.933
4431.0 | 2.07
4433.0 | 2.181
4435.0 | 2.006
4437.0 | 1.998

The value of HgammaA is -3.3 Angstrom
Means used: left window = 1.48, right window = 1.82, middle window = 1.75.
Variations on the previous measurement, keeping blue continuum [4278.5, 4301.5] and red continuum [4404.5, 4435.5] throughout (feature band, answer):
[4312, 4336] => -1.4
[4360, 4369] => -0.6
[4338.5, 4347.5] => 0.5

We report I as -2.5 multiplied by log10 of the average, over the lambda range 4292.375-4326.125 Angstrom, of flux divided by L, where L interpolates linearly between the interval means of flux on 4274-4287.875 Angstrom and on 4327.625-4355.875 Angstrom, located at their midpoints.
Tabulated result 0.14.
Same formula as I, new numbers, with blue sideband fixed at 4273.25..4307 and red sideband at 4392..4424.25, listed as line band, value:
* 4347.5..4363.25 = -0.076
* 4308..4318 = 0.025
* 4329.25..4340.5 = -0.083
